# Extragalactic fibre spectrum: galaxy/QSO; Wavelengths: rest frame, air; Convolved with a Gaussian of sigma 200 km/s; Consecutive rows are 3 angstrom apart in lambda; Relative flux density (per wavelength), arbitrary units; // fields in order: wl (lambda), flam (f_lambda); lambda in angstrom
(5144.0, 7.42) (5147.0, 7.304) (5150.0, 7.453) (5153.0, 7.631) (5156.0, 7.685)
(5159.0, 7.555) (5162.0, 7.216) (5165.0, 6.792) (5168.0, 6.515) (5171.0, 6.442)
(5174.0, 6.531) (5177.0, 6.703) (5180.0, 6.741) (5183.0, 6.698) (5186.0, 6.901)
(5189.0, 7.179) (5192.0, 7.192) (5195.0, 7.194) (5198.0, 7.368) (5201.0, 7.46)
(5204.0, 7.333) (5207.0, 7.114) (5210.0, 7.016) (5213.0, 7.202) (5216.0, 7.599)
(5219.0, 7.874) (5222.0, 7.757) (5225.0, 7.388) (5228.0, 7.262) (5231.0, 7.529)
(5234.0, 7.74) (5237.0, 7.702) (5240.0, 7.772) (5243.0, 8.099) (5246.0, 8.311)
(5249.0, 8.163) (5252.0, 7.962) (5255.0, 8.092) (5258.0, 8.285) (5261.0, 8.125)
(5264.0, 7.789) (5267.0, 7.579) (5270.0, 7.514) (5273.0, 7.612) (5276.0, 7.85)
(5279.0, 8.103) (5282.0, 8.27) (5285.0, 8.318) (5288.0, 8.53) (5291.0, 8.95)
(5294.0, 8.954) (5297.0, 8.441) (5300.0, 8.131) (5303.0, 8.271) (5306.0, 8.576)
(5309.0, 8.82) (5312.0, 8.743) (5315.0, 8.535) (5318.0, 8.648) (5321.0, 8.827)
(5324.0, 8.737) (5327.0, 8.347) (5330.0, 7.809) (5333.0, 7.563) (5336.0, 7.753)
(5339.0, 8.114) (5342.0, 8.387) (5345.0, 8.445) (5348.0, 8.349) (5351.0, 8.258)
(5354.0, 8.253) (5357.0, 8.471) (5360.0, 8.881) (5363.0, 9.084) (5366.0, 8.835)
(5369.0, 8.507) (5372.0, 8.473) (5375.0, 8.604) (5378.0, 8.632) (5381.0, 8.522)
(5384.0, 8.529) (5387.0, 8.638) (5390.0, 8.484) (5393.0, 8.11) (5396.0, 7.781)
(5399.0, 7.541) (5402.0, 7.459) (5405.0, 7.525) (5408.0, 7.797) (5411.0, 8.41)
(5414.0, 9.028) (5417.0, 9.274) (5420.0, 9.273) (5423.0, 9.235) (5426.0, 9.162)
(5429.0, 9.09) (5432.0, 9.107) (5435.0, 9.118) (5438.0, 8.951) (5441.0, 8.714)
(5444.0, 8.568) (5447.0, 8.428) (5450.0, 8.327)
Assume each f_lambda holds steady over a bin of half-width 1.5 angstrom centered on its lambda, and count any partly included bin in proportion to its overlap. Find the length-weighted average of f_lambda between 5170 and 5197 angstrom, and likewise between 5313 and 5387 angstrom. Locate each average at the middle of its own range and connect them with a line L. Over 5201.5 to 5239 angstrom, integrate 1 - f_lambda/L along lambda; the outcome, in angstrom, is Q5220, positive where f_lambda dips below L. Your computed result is -1.32 angstrom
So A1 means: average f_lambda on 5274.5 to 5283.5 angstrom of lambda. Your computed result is 8.07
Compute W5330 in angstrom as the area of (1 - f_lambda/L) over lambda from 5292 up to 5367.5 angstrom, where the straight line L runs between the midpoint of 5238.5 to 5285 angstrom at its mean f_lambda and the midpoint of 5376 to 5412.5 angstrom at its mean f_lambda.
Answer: -3.7 angstrom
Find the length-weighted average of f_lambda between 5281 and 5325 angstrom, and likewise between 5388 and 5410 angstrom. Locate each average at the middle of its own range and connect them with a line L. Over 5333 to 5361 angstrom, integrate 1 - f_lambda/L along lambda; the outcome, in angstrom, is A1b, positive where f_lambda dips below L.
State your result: -0.1 angstrom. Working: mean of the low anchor 8.59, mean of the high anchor 7.85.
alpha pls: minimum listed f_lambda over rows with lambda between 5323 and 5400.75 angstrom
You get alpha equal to 7.541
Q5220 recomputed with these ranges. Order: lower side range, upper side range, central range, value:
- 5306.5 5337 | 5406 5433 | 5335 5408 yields 2.85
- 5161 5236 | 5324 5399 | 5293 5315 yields -1.71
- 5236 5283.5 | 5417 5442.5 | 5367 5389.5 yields 0.48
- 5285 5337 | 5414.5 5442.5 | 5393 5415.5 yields 2.56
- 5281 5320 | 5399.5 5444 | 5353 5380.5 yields -0.03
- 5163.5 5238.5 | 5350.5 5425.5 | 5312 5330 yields -1.25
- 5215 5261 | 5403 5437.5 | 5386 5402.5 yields 1.24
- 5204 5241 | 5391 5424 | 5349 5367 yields -1.19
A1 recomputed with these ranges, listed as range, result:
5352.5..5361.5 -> 8.54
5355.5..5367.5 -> 8.82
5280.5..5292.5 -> 8.52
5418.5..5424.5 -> 9.25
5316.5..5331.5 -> 8.47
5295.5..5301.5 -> 8.29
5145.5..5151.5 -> 7.38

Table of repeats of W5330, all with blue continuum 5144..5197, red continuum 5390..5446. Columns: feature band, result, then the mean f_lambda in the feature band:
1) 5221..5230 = -0.08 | 7.46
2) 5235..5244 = -0.44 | 7.84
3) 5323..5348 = -0.27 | 8.14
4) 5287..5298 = -1.33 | 8.74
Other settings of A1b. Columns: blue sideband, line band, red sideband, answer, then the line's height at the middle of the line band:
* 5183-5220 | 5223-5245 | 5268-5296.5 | 0.0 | 7.65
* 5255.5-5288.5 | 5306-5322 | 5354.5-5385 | -0.8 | 8.27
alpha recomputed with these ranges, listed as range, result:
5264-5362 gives 7.514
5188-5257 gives 7.016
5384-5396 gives 7.781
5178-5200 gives 6.698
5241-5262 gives 7.962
